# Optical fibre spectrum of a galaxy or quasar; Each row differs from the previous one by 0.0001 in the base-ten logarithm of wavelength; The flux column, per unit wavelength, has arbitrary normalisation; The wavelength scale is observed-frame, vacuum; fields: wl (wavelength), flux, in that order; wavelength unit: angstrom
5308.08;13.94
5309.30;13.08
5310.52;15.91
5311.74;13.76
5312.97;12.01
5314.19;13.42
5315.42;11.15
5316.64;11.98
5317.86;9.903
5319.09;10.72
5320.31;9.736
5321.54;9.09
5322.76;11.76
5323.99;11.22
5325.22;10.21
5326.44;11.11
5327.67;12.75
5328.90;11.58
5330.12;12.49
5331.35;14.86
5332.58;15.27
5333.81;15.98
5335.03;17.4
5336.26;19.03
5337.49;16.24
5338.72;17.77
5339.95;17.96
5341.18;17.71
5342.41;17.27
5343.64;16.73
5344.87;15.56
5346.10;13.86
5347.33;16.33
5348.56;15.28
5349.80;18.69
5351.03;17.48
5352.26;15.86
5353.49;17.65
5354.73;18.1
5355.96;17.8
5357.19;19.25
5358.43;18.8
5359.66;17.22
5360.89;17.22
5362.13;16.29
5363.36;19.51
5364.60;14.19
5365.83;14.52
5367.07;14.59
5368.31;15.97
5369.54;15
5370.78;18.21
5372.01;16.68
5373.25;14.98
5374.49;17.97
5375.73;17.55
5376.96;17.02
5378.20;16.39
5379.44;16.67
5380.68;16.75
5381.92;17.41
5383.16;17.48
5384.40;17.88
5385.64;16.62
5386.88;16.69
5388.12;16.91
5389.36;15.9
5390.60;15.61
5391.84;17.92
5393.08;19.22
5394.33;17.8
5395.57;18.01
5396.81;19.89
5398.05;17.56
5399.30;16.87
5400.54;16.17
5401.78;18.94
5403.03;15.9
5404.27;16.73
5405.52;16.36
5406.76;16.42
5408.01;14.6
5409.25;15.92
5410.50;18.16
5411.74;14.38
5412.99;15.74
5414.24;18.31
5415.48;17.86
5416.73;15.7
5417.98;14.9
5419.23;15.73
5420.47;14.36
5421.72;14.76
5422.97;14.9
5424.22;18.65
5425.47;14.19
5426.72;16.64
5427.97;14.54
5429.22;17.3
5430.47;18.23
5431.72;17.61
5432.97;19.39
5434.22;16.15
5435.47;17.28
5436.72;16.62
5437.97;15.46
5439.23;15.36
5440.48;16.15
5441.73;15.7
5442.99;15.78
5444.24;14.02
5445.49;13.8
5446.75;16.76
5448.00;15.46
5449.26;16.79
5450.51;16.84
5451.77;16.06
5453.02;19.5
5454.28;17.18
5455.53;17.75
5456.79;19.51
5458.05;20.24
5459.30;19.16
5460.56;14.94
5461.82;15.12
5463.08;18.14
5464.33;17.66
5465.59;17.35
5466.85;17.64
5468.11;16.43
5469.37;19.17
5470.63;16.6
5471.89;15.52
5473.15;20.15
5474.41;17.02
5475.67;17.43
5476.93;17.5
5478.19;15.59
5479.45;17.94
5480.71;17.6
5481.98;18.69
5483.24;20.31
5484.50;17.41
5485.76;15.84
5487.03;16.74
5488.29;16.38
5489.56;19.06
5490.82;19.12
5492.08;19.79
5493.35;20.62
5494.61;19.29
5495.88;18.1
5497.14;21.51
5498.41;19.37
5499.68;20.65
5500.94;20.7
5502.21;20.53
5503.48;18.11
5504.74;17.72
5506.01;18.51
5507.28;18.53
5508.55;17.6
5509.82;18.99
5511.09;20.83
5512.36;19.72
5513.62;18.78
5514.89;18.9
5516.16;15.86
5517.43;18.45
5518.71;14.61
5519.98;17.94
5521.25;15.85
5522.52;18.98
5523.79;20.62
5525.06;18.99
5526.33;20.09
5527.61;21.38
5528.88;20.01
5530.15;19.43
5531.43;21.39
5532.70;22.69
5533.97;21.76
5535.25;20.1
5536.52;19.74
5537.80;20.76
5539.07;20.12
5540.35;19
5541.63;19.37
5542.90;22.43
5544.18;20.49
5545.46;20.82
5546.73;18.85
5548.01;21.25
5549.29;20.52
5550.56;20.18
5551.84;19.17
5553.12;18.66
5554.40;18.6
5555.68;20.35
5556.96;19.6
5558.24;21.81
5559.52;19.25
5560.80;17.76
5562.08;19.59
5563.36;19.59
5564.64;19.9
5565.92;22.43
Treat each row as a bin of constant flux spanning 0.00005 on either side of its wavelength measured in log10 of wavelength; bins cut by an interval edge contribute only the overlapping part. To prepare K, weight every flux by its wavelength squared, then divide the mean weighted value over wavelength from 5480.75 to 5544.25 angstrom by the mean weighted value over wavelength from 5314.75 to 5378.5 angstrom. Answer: 1.33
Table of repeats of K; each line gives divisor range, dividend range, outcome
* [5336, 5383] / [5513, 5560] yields 1.24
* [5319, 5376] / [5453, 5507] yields 1.23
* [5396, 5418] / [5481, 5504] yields 1.17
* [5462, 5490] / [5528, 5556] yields 1.19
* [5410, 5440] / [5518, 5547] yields 1.26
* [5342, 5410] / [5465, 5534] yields 1.16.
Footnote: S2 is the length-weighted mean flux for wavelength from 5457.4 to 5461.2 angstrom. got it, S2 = 18.1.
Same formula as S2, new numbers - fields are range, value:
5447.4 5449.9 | 16.1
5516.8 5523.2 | 17.2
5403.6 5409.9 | 16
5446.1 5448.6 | 16.1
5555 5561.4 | 19.8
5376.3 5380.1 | 16.7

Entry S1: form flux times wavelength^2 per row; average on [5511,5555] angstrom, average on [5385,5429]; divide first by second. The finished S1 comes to 1.24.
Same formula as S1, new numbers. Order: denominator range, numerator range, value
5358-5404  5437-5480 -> 1.03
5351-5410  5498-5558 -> 1.22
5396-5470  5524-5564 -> 1.26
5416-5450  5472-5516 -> 1.19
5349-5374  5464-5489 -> 1.08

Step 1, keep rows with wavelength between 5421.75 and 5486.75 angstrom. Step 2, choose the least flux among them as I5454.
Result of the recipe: 13.8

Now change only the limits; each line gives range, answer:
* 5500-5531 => 14.61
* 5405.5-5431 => 14.19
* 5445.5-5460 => 15.46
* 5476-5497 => 15.59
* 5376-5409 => 14.6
